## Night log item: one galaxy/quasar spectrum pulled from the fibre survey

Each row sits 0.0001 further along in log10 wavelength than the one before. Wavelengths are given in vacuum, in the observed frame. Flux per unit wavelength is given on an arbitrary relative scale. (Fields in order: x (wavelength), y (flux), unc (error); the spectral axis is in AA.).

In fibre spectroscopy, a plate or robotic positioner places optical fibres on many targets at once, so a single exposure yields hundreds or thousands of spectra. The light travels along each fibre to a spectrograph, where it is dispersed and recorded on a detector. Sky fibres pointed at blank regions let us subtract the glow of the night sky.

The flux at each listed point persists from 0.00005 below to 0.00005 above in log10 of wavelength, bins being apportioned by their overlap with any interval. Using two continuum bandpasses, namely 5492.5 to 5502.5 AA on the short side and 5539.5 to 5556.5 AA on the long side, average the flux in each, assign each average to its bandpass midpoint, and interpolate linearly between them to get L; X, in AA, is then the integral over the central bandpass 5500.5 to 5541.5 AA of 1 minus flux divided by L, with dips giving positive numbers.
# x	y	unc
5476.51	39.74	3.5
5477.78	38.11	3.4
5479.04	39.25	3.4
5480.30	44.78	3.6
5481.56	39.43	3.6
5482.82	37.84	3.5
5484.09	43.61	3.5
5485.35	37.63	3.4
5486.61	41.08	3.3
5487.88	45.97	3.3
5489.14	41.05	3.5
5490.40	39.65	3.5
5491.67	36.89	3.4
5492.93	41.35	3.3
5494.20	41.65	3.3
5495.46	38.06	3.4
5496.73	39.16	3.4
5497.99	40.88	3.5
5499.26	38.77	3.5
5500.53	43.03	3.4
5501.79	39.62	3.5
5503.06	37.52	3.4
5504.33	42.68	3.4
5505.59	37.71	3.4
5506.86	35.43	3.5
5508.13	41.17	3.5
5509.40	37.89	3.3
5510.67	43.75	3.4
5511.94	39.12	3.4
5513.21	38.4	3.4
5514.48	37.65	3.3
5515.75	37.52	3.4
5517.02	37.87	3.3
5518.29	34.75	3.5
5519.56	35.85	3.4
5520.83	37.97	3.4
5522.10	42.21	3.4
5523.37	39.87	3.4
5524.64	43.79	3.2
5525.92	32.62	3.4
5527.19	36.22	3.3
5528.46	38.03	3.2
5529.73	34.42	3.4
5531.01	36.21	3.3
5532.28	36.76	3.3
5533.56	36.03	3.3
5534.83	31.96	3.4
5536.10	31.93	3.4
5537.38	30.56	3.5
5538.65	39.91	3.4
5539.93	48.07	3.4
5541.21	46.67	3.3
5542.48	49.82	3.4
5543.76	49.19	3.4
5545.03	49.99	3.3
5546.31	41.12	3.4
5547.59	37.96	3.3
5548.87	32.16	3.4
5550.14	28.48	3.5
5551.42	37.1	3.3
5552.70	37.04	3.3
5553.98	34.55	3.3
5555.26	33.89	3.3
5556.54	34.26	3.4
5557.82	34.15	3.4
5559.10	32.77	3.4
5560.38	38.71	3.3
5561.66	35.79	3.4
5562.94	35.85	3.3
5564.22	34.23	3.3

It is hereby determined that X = 2.1 AA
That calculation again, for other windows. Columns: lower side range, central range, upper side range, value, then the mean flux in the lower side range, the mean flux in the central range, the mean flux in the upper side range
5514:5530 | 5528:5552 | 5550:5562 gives -1.72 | 37.7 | 38.8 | 34.9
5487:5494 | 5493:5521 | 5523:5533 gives 0.22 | 41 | 39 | 37.1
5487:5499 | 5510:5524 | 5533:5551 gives 0.49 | 40.5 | 38.6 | 39.6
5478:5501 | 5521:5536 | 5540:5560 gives 0.96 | 40.5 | 37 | 38.9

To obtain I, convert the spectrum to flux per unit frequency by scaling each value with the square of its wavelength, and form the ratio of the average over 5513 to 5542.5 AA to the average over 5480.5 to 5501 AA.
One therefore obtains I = 0.95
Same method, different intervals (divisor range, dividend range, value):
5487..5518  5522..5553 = 0.99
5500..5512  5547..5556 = 0.88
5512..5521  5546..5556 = 0.95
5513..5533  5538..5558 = 1.07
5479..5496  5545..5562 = 0.90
